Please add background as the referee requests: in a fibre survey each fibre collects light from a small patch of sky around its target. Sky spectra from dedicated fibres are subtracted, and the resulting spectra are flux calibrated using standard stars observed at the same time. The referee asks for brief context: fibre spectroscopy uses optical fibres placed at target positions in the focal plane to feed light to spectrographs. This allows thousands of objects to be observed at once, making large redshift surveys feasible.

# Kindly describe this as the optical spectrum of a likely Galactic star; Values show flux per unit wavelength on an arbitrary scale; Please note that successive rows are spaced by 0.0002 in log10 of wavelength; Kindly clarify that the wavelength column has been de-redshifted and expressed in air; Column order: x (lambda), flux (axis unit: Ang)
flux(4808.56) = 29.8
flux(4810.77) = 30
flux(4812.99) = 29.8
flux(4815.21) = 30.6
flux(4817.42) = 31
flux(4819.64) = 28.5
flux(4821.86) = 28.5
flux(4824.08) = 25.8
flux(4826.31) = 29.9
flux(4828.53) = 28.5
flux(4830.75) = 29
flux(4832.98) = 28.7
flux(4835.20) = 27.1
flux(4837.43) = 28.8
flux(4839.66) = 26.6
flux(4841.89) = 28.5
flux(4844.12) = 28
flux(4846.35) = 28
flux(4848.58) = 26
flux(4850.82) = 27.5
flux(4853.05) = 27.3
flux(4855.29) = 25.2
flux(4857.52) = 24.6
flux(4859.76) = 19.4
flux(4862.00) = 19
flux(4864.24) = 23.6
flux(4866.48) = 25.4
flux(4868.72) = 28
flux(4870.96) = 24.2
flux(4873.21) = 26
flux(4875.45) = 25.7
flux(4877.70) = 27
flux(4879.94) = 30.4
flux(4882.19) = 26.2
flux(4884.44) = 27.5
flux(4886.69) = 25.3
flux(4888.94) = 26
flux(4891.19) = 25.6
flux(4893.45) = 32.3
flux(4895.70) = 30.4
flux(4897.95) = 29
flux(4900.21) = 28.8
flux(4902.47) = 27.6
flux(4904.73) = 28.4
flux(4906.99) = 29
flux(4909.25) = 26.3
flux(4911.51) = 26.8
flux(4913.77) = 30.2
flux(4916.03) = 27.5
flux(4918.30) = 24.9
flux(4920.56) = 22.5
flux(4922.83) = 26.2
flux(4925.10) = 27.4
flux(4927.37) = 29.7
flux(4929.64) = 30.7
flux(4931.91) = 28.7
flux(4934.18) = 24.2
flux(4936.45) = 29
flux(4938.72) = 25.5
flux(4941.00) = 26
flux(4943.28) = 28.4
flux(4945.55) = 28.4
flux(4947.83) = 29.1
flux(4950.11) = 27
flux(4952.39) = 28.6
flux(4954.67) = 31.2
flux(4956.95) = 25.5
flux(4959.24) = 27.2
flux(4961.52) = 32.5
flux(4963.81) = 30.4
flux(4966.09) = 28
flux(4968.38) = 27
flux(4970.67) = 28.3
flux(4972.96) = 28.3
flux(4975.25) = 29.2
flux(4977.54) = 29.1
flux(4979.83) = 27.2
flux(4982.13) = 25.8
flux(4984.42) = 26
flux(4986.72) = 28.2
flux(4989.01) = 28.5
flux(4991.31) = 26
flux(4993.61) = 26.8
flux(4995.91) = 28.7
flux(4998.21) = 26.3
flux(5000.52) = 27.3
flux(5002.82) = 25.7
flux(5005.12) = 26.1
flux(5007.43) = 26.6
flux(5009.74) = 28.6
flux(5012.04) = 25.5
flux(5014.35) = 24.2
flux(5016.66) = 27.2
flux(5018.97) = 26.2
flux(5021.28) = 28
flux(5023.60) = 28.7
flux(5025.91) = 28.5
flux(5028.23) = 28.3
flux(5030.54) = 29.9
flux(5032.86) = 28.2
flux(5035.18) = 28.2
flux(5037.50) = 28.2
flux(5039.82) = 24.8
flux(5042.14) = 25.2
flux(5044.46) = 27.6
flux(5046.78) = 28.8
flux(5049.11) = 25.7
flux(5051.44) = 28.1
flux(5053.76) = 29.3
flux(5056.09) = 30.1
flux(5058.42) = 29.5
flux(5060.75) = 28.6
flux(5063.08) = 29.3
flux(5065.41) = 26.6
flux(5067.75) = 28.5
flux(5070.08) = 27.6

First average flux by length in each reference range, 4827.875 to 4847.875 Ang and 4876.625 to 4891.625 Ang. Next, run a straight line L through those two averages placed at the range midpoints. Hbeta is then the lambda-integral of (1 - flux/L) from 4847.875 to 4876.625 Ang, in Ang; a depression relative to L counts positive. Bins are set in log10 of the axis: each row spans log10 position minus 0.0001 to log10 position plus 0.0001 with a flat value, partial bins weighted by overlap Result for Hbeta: 2.9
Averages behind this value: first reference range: 28.1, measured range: 24.7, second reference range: 26.9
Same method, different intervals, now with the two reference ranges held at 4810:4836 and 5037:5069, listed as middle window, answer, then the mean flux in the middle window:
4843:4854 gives 0.6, 27.4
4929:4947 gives 0.5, 27.6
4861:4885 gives 2.5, 25.7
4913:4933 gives 0.7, 27.5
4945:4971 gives -0.3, 28.6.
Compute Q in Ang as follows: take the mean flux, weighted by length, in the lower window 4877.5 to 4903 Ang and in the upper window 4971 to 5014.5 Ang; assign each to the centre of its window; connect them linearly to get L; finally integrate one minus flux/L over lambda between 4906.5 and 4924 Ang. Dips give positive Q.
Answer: 0.78 Ang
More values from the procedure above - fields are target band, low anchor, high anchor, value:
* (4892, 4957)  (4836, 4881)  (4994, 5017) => -4.2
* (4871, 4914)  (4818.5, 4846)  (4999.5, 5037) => 0.3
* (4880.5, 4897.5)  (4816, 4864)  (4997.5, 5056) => -0.5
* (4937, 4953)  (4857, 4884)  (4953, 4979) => 0.2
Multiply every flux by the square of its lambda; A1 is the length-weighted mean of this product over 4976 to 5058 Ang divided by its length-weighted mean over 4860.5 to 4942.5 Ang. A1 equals 1.06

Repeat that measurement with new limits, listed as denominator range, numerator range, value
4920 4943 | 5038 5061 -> 1.07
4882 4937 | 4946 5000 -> 1.04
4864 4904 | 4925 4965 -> 1.07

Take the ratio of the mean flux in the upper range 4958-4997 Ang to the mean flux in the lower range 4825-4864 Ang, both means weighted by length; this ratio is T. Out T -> 1.06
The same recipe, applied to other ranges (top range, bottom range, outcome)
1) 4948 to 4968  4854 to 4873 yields 1.21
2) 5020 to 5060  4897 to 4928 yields 1.02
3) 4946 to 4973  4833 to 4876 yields 1.11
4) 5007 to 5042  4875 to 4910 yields 0.98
